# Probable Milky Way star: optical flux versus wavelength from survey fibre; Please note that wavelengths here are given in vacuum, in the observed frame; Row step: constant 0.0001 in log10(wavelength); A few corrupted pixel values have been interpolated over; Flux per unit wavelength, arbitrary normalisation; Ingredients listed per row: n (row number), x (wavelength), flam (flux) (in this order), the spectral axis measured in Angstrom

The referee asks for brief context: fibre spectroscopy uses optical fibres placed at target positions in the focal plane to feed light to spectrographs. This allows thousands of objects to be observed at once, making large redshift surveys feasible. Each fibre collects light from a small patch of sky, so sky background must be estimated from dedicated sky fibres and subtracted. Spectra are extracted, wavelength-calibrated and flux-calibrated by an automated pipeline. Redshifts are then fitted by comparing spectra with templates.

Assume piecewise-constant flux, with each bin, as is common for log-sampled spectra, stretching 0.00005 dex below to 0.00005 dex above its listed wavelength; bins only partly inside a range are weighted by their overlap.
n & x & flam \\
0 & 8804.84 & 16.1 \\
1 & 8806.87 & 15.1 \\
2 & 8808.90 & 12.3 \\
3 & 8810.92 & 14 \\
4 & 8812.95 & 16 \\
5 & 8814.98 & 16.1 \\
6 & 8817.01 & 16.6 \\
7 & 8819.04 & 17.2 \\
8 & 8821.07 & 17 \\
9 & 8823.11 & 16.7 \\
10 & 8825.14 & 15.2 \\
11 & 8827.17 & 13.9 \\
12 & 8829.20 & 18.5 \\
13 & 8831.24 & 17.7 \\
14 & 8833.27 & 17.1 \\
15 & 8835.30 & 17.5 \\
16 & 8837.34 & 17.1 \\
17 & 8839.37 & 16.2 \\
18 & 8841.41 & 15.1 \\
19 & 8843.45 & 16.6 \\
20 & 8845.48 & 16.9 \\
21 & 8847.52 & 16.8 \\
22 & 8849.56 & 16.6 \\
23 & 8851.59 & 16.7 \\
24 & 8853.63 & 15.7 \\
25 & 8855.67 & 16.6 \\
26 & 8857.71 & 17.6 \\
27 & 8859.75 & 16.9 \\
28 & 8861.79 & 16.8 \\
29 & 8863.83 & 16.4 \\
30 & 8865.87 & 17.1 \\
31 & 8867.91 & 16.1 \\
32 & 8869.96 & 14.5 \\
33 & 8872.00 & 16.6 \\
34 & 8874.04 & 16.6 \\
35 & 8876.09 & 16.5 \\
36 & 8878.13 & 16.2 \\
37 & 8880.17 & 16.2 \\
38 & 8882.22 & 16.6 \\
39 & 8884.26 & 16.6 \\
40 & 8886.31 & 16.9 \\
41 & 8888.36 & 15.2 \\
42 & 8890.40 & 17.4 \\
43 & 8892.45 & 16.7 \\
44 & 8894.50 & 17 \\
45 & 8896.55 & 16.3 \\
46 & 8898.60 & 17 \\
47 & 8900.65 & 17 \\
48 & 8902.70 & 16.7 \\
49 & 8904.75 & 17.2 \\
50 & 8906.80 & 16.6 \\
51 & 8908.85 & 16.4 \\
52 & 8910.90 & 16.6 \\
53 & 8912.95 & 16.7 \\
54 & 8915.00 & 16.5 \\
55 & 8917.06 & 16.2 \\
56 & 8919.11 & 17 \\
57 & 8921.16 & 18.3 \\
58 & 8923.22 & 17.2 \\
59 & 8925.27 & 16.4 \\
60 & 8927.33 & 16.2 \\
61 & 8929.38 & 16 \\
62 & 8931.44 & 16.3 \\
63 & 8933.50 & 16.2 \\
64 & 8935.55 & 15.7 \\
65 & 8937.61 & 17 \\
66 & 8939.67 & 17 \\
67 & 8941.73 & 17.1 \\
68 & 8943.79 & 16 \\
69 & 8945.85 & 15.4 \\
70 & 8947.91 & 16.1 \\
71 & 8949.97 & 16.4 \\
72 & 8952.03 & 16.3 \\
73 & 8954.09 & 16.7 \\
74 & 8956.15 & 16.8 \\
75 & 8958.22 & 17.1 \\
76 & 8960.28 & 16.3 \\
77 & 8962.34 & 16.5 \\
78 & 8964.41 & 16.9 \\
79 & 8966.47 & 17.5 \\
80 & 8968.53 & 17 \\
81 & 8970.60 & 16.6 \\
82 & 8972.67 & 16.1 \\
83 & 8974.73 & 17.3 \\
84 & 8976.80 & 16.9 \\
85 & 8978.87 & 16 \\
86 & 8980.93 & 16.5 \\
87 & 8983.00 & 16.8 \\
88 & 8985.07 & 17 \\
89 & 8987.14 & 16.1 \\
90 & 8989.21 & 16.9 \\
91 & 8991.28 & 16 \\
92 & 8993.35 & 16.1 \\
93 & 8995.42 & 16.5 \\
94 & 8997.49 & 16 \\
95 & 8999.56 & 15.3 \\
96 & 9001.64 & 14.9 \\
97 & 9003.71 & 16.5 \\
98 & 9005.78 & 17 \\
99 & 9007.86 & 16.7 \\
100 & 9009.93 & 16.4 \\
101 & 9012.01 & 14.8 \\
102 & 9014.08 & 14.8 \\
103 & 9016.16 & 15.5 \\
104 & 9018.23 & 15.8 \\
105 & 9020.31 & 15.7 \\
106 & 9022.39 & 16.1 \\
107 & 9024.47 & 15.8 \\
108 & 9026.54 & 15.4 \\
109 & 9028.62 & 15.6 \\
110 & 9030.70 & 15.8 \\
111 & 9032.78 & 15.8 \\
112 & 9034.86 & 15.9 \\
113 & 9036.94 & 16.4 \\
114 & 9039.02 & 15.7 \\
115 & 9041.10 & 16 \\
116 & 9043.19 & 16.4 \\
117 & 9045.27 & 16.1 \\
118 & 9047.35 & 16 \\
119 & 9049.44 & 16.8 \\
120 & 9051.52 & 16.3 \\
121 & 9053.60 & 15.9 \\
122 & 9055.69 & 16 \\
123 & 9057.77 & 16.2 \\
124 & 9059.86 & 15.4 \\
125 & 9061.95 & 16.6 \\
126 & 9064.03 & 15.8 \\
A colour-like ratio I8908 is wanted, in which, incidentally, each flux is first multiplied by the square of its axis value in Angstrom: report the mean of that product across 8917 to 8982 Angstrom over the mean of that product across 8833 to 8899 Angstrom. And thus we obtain 1.0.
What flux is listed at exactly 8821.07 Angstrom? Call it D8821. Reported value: 17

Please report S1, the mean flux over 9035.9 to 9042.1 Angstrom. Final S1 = 16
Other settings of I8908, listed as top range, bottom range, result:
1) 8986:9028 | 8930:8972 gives 0.97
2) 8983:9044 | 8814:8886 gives 1.00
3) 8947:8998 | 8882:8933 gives 1.01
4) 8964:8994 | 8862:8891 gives 1.04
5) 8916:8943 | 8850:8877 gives 1.03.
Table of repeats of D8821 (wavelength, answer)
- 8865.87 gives 17.1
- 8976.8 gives 16.9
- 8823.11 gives 16.7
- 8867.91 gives 16.1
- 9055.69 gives 16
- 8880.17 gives 16.2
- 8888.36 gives 15.2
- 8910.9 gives 16.6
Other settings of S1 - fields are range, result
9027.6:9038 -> 15.9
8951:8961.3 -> 16.6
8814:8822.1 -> 16.7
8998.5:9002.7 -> 15.1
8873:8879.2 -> 16.4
